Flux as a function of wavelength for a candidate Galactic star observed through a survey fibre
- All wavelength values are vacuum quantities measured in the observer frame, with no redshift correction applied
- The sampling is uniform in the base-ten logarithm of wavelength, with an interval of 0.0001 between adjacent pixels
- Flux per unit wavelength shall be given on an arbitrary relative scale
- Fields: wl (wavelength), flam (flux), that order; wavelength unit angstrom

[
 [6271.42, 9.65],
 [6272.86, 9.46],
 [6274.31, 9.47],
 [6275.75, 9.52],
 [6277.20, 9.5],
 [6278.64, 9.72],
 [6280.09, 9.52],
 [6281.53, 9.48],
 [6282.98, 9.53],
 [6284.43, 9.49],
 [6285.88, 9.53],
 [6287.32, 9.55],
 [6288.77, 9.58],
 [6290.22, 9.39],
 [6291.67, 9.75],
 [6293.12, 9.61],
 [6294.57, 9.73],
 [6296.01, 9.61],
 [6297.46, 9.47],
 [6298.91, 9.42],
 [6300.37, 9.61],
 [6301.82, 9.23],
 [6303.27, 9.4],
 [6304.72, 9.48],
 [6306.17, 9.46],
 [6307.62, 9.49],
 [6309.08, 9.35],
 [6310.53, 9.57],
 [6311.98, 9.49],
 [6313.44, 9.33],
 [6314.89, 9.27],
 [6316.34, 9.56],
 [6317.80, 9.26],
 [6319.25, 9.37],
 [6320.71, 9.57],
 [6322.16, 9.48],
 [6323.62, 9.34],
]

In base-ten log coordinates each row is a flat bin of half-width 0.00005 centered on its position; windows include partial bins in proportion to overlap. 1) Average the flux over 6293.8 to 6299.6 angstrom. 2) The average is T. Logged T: 9.57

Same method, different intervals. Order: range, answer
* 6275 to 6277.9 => 9.51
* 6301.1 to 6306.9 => 9.4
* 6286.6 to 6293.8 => 9.57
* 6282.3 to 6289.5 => 9.53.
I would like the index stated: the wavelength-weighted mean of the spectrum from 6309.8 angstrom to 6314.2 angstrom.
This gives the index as 9.47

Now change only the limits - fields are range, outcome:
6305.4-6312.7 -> 9.48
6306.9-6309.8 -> 9.4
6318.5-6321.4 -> 9.47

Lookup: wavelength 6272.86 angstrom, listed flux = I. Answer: 9.46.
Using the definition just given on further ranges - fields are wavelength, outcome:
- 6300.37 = 9.61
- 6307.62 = 9.49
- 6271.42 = 9.65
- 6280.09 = 9.52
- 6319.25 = 9.37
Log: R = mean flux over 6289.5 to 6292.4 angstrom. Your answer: 9.56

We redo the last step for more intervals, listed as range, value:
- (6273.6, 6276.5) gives 9.5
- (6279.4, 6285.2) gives 9.5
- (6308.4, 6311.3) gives 9.48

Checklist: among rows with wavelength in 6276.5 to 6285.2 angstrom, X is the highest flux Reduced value 9.72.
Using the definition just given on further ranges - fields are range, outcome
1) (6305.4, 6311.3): 9.57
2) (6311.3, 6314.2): 9.49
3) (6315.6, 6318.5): 9.56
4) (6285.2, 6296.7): 9.75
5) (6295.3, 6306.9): 9.61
